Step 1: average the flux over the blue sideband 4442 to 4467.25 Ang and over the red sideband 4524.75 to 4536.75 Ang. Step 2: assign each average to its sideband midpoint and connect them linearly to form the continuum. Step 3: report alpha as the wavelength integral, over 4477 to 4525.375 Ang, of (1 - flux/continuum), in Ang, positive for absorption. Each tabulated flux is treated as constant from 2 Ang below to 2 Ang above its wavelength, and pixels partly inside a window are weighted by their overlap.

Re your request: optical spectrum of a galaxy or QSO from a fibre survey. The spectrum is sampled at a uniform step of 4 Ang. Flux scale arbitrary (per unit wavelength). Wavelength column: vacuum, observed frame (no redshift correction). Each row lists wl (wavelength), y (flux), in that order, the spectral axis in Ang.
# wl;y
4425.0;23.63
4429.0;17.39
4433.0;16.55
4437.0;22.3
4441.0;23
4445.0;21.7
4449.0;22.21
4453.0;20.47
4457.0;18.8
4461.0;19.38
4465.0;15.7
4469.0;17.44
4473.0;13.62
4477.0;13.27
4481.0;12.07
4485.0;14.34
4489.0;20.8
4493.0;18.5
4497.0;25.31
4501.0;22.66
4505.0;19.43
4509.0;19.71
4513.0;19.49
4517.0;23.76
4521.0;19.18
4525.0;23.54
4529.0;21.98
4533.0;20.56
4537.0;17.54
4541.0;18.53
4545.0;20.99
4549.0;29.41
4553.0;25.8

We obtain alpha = 2.7 Ang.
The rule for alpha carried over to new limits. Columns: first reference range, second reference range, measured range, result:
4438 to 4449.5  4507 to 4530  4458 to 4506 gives 8.94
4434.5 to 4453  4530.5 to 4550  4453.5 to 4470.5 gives 2.89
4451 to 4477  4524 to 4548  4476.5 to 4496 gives 2.02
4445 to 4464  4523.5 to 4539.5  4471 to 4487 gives 5.51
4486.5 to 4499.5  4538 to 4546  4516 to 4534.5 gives -1.60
